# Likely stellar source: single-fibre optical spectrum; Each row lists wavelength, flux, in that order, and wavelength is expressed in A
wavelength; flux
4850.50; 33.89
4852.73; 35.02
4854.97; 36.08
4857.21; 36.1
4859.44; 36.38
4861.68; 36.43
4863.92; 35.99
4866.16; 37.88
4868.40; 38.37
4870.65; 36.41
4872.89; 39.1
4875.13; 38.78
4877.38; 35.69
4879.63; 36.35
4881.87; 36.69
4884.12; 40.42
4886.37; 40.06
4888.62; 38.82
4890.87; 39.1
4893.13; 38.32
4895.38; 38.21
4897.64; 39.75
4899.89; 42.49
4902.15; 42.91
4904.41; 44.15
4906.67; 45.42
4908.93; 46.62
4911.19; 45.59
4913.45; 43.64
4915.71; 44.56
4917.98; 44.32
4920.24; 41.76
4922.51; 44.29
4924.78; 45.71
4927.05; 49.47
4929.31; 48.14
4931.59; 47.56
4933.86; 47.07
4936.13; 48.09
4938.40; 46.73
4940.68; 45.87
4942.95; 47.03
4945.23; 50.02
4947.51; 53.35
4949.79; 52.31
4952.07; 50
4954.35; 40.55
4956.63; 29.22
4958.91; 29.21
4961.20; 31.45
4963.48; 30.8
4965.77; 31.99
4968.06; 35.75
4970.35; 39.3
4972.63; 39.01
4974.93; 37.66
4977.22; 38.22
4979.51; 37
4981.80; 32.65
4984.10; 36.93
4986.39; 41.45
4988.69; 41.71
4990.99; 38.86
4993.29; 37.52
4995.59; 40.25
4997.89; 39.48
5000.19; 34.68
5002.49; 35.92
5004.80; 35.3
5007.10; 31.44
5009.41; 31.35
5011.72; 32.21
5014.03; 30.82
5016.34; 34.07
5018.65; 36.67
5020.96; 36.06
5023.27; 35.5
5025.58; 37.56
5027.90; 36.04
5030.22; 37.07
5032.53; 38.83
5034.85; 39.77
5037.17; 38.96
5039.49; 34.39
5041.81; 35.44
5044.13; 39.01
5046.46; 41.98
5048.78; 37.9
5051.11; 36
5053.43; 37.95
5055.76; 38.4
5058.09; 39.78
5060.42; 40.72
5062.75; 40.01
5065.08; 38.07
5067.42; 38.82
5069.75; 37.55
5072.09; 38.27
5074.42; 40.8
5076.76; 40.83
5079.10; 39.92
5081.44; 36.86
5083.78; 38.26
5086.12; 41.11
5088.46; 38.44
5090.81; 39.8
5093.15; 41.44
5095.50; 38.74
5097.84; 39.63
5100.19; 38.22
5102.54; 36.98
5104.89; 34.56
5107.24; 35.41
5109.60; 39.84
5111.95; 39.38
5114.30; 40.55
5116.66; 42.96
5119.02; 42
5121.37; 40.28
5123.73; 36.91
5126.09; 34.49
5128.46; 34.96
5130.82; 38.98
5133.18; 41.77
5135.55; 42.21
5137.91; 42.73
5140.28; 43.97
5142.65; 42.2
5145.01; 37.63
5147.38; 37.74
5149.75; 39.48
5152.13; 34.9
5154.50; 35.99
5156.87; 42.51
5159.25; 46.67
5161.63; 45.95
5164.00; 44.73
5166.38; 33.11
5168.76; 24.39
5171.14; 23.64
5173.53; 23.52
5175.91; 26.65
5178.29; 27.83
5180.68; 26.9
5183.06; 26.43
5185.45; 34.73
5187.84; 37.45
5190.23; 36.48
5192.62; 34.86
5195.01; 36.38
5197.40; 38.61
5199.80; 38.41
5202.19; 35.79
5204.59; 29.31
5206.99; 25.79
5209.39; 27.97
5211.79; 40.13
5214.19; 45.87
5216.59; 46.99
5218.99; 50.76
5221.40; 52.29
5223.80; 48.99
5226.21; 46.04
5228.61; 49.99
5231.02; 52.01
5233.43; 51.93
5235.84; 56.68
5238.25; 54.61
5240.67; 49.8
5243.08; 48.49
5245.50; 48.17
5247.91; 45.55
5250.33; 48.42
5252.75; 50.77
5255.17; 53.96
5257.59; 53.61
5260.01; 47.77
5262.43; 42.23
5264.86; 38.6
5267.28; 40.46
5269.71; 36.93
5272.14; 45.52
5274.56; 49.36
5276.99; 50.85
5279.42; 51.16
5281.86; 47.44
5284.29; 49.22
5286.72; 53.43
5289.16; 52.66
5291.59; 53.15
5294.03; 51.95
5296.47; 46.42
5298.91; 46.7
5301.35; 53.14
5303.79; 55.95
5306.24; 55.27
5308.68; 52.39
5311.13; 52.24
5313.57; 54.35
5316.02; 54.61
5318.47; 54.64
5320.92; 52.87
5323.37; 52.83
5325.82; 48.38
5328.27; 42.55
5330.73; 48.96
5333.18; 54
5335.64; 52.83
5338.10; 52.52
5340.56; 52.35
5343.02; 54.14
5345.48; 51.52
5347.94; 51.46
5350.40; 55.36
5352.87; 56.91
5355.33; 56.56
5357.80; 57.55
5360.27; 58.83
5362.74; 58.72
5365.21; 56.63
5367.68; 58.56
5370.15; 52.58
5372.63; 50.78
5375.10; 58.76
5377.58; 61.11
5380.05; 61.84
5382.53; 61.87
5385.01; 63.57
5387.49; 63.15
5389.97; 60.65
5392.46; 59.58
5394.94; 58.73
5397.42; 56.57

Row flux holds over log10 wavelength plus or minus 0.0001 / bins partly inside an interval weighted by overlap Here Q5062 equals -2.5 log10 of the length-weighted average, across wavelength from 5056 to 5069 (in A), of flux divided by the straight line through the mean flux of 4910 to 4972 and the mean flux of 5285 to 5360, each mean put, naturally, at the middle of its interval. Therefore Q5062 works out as 0.17 mag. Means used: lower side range 43.1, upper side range 52.7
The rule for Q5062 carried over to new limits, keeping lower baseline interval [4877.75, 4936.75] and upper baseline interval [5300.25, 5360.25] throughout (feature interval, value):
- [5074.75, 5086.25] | 0.20 mag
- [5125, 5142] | 0.21 mag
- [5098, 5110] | 0.28 mag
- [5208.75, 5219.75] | 0.18 mag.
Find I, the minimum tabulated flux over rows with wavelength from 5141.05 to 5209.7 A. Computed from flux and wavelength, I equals 23.52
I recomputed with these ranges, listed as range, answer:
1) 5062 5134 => 34.49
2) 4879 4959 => 29.21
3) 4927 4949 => 45.87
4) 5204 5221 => 25.79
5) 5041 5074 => 35.44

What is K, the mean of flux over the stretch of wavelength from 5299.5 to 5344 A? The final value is 52.3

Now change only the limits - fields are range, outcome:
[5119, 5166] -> 40.1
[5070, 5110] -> 38.7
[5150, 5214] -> 34.1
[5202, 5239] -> 44.8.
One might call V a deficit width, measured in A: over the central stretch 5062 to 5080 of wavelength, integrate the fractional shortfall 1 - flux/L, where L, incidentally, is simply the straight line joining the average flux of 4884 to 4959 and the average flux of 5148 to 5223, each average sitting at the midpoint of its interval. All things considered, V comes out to 0.1 A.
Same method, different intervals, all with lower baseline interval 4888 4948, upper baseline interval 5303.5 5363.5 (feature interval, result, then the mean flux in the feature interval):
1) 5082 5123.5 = 8.0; 39.2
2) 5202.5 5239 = 4.4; 45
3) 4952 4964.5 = 3.2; 34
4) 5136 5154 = 3.5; 39.8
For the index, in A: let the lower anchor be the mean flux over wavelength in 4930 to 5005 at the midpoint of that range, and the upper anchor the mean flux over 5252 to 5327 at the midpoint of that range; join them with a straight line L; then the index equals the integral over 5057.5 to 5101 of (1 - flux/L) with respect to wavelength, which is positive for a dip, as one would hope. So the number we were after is 4.2 A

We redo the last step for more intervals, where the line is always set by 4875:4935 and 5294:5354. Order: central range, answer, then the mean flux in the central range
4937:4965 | 0.91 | 42.1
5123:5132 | 2.14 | 36.3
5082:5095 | 1.98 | 39.6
